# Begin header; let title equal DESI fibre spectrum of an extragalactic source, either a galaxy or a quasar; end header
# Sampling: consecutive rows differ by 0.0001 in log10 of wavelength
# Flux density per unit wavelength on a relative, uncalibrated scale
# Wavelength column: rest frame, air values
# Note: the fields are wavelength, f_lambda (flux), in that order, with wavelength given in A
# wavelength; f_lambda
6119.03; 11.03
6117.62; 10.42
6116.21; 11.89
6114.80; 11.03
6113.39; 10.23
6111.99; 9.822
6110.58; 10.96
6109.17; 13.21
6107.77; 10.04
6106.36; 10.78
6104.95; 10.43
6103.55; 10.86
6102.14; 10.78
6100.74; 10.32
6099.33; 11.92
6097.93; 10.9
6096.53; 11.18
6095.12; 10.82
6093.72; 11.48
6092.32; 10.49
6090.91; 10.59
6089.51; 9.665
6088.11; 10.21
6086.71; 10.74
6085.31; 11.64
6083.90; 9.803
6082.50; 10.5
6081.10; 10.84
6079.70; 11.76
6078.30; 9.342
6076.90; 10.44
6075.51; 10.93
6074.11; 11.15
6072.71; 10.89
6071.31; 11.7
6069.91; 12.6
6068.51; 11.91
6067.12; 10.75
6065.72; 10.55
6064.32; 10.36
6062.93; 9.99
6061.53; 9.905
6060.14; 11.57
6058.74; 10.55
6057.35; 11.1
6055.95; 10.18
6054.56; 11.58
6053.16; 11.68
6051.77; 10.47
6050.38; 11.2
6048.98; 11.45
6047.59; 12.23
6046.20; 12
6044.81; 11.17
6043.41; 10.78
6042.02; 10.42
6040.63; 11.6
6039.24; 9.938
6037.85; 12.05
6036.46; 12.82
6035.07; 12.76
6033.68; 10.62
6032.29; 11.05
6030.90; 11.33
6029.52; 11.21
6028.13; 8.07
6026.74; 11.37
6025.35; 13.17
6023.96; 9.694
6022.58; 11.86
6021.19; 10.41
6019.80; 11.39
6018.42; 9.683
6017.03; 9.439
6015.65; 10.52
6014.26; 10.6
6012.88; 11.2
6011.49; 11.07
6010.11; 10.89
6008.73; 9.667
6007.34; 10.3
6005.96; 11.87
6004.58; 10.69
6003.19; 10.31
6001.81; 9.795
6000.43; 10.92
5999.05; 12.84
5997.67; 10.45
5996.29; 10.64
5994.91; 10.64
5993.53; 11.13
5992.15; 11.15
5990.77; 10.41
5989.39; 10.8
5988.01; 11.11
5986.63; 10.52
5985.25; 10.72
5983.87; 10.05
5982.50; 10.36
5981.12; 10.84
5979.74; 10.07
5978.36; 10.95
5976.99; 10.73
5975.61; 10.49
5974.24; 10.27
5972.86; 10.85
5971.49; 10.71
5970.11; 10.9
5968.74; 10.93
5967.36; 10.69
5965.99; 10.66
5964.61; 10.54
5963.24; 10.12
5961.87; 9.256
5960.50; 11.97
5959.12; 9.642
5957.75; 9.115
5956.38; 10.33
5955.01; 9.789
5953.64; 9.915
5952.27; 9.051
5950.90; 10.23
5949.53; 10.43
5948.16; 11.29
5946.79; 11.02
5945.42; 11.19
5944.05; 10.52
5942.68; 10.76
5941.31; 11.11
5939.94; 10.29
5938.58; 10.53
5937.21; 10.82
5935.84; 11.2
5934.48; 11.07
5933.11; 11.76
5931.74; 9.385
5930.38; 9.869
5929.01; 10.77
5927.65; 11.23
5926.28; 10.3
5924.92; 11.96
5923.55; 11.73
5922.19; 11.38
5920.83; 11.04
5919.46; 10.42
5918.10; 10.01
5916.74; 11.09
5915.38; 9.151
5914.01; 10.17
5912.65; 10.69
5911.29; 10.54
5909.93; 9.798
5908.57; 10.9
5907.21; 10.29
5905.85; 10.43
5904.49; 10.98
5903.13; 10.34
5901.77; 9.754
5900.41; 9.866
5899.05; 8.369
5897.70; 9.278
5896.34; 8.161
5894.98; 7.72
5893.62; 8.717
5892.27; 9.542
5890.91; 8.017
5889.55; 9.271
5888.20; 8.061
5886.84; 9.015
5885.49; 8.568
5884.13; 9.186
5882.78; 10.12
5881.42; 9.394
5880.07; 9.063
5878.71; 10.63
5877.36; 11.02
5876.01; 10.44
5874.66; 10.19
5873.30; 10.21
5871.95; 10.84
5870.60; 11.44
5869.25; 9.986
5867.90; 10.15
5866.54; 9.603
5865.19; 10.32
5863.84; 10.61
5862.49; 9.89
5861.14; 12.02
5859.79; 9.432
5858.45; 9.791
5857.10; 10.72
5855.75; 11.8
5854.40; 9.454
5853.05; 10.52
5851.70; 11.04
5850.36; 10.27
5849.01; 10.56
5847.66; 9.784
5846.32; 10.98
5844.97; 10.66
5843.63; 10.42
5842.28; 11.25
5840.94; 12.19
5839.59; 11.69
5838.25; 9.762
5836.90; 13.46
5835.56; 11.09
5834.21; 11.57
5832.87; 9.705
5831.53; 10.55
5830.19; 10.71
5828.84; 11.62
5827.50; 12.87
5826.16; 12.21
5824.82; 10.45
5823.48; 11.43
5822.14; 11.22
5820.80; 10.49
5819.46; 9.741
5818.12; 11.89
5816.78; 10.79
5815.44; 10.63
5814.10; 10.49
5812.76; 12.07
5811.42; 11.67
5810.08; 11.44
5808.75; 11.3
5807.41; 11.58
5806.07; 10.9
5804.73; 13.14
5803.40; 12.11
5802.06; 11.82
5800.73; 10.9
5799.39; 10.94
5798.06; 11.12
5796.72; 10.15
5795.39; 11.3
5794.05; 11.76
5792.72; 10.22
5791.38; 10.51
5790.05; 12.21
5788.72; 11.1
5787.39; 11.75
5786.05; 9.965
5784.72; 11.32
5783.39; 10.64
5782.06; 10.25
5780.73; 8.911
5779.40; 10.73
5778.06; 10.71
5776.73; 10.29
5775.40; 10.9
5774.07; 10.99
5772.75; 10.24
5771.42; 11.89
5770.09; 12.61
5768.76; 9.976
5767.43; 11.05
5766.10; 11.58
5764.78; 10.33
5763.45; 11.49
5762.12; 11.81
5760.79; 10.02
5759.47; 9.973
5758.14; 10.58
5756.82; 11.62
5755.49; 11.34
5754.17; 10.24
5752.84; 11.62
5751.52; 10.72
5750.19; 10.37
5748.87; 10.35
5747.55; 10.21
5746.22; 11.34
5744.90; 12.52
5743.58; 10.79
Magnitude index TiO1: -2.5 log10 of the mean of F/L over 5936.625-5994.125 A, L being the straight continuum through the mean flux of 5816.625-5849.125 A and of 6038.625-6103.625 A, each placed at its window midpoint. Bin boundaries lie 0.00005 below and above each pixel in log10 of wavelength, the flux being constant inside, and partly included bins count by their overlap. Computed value 0.05 mag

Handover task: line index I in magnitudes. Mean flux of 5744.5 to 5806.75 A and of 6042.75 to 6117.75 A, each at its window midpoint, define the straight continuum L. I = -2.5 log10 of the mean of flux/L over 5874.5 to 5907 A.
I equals 0.16 mag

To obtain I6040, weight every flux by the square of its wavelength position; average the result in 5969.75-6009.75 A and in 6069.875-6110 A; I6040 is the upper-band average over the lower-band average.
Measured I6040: 1.1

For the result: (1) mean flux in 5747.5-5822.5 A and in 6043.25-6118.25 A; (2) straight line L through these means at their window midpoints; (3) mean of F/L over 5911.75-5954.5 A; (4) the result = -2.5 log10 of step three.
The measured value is 0.030 mag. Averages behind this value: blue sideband 11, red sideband 10.9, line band 10.7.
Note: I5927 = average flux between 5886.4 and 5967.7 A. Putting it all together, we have 10.2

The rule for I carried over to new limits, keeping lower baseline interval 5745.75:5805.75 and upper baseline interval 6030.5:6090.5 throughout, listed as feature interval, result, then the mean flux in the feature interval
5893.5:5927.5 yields 0.08 mag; 10.2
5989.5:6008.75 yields 0.02 mag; 10.8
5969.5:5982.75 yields 0.04 mag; 10.6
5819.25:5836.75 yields -0.02 mag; 11.2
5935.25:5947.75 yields 0.02 mag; 10.8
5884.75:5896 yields 0.27 mag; 8.6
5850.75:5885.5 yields 0.07 mag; 10.3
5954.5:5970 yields 0.07 mag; 10.3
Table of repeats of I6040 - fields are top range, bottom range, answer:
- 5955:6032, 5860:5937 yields 1.09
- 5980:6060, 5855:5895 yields 1.16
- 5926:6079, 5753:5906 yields 1.08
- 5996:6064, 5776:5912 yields 1.11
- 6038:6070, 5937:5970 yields 1.09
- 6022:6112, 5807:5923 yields 1.13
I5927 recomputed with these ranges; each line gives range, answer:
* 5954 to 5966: 10.1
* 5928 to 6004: 10.6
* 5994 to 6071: 11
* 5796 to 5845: 11.3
